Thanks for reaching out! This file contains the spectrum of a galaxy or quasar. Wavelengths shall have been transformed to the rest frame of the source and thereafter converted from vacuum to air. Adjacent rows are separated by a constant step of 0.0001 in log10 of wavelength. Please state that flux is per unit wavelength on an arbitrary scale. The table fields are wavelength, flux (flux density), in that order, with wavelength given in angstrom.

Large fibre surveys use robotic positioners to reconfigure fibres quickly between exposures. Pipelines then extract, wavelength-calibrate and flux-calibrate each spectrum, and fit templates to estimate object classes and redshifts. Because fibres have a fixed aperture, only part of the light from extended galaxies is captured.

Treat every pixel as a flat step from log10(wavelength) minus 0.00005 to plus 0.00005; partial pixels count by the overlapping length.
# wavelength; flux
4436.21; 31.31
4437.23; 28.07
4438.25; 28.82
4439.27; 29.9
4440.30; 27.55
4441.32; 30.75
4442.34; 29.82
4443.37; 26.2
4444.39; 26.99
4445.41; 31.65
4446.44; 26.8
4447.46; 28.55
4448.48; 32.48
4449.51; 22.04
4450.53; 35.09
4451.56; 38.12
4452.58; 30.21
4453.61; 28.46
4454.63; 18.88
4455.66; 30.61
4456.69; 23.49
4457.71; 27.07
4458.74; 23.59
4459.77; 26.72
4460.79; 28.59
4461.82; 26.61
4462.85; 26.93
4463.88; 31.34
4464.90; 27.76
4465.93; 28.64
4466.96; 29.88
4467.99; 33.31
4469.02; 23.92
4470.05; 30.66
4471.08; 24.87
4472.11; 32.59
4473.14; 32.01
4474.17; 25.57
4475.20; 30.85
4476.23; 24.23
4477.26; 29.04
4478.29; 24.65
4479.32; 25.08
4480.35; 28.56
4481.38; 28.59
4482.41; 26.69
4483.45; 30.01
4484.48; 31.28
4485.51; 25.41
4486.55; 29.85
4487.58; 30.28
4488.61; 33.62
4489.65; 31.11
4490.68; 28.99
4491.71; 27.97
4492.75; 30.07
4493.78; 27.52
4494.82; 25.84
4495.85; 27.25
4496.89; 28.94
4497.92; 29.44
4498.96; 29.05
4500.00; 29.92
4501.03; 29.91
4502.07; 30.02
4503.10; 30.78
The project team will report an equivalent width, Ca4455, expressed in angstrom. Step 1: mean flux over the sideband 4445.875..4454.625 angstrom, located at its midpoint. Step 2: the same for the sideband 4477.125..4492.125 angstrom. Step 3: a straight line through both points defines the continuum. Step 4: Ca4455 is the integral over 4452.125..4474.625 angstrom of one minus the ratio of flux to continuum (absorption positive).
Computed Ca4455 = 1.1 angstrom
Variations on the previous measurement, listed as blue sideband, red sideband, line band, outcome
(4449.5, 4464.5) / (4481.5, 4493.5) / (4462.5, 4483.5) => 0.4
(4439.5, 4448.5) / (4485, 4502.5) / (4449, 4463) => 0.6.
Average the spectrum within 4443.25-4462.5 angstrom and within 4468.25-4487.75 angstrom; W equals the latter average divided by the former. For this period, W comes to 1.0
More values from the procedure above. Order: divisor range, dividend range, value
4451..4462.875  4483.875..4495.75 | 1.06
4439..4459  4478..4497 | 1.00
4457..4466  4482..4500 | 1.06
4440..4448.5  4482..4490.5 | 1.03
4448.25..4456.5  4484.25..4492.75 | 1.02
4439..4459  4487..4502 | 1.03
